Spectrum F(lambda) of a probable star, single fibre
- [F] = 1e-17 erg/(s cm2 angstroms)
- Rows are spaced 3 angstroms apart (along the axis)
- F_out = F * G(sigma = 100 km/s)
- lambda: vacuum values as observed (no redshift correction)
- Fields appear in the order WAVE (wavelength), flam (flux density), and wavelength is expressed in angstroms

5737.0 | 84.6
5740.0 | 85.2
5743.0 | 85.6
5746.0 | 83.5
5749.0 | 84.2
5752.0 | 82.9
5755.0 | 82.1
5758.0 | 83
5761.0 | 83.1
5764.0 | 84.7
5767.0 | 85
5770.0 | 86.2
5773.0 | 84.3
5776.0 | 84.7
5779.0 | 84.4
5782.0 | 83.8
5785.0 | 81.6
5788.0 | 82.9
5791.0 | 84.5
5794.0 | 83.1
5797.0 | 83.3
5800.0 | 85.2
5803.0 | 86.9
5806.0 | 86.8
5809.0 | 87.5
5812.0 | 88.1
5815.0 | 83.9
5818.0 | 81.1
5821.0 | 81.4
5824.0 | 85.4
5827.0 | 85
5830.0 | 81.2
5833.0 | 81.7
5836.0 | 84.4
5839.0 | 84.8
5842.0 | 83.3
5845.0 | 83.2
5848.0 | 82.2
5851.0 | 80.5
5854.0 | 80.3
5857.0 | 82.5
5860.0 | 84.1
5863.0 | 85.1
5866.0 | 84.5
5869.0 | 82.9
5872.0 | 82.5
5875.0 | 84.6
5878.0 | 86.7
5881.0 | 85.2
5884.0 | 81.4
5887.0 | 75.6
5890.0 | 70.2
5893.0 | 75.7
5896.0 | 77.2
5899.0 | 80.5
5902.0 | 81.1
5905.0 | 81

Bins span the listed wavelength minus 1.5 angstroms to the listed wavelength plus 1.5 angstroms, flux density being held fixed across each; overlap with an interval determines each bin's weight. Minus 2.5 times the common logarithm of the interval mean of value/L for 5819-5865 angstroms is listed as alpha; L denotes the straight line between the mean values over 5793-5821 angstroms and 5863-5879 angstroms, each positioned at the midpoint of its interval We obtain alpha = 0.02 mag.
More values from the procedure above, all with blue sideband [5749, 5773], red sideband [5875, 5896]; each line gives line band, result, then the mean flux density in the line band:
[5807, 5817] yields -0.05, 86.2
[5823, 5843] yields -0.03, 83.7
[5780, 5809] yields -0.02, 84.4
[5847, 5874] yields -0.03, 82.8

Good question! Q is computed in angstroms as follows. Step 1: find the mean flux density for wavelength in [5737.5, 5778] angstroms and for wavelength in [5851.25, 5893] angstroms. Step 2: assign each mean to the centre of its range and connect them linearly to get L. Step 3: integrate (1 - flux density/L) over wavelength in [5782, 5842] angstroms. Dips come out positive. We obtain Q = -0.8 angstroms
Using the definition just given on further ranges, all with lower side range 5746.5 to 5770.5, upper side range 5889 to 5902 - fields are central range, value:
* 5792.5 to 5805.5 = -0.49 angstroms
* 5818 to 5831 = -0.44 angstroms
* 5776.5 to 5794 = -0.23 angstroms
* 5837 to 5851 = -0.66 angstroms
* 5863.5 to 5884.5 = -1.71 angstroms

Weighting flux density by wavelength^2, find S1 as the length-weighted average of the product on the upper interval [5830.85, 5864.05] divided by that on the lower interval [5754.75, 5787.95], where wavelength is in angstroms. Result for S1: 1.01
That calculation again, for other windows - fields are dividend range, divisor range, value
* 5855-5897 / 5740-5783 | 1.01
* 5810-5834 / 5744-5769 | 1.02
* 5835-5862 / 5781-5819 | 1.00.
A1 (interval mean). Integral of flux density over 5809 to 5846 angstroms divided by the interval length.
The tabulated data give 83.8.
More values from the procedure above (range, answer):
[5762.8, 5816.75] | 84.8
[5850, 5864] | 82.5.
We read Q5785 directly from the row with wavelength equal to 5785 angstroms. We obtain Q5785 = 81.6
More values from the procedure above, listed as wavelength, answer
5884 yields 81.4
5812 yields 88.1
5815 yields 83.9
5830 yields 81.2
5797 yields 83.3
